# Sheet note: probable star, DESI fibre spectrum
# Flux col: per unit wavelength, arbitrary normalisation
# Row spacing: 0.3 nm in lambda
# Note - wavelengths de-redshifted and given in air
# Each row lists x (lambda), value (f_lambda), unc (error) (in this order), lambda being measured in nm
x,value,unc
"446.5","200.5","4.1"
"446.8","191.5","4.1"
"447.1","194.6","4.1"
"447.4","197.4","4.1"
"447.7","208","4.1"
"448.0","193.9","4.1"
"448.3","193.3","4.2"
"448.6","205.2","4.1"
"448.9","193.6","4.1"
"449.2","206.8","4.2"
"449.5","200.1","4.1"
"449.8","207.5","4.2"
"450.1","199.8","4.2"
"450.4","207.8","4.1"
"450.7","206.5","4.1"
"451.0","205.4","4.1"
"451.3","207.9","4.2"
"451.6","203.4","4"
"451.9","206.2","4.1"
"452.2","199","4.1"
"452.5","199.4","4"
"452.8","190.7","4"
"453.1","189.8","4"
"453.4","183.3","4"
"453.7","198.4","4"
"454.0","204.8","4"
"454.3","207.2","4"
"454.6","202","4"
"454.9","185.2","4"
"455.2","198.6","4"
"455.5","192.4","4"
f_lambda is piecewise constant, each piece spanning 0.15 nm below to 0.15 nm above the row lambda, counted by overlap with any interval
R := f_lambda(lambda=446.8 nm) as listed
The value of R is 191.5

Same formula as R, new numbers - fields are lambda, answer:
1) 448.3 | 193.3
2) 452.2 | 199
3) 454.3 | 207.2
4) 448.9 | 193.6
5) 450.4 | 207.8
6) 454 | 204.8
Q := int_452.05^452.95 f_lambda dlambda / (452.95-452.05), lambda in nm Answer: 196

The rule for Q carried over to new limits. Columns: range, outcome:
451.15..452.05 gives 206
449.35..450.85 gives 204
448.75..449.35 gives 200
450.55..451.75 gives 206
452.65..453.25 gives 190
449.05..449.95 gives 205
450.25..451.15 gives 207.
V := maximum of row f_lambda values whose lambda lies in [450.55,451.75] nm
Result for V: 207.9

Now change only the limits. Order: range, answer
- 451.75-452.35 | 206.2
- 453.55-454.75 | 207.2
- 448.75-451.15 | 207.8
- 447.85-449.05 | 205.2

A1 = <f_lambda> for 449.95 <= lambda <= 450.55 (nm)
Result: 204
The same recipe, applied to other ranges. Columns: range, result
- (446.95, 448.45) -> 197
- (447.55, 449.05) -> 199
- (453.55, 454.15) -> 202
